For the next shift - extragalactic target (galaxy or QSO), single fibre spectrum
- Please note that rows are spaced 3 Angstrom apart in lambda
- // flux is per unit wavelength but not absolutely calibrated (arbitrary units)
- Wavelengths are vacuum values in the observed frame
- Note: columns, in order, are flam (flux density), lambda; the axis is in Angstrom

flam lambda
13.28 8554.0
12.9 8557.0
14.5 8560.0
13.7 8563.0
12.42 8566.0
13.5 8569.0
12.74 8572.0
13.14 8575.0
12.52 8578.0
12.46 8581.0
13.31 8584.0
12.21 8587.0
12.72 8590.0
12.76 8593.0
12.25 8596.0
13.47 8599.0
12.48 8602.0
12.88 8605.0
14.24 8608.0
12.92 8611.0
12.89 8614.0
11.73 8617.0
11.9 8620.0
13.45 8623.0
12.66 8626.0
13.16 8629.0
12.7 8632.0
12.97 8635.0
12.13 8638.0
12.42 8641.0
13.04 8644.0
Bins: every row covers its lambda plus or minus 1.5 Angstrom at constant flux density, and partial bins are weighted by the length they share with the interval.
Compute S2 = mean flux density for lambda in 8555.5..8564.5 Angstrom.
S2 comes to 13.7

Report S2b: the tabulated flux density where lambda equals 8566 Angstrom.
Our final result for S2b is 12.42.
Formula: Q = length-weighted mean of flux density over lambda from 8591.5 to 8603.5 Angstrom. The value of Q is 12.7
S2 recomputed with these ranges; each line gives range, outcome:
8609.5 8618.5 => 12.5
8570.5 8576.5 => 12.9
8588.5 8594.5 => 12.7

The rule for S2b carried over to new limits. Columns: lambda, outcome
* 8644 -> 13.04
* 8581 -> 12.46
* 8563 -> 13.7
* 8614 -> 12.89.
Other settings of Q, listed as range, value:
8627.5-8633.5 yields 12.9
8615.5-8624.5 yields 12.4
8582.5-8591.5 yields 12.7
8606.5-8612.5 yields 13.6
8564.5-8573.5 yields 12.9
